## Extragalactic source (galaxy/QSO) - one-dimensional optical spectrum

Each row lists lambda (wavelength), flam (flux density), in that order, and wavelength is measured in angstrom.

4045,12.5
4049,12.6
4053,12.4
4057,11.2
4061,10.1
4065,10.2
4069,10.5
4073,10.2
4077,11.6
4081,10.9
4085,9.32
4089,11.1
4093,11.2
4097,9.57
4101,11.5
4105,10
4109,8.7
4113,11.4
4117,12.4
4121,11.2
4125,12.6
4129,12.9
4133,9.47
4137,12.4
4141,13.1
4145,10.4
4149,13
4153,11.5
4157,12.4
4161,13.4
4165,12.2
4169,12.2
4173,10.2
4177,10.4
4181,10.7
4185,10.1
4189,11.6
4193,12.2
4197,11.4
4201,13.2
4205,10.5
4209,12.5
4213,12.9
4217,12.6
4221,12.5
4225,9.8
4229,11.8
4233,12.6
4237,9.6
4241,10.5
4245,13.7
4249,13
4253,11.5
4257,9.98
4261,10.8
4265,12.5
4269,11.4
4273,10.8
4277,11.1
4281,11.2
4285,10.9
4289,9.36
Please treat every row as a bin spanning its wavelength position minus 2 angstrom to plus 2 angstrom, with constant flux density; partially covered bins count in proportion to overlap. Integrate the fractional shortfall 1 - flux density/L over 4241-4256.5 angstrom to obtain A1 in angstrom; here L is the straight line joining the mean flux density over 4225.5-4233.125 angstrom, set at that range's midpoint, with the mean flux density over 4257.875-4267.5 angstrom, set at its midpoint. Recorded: -0.9 angstrom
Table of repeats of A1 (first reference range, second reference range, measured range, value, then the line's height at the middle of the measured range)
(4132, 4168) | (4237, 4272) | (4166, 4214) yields 1.5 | 11.9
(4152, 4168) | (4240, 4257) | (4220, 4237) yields 1.0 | 12.1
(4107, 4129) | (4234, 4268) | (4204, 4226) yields -0.9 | 11.5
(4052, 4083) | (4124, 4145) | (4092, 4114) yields 2.1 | 11.4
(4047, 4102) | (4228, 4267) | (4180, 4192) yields 0.4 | 11.3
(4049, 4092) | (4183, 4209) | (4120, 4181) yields -2.6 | 11.3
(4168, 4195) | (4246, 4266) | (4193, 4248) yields -2.5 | 11.3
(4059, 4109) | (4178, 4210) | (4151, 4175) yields -1.7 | 11.2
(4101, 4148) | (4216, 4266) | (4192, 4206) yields -0.5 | 11.5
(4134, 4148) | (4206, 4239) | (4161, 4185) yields 1.2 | 11.8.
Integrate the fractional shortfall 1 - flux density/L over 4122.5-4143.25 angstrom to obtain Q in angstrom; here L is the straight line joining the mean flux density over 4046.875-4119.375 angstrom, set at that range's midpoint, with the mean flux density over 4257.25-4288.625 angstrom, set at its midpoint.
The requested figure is -2.2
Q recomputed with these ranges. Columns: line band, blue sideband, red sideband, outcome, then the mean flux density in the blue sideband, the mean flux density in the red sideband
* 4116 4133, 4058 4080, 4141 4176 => -0.8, 10.6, 11.9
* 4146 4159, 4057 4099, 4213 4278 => -1.4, 10.5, 11.6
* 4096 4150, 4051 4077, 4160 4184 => -1.0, 10.8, 11.4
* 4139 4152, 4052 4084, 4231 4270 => -1.2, 10.8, 11.6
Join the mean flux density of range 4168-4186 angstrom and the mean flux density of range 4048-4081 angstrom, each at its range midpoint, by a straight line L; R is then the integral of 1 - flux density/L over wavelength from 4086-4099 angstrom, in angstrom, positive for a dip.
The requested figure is 0.51 angstrom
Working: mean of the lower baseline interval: 11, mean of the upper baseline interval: 10.7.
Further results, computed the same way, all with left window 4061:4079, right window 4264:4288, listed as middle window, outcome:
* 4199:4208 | -0.78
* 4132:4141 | -0.68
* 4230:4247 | -0.83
